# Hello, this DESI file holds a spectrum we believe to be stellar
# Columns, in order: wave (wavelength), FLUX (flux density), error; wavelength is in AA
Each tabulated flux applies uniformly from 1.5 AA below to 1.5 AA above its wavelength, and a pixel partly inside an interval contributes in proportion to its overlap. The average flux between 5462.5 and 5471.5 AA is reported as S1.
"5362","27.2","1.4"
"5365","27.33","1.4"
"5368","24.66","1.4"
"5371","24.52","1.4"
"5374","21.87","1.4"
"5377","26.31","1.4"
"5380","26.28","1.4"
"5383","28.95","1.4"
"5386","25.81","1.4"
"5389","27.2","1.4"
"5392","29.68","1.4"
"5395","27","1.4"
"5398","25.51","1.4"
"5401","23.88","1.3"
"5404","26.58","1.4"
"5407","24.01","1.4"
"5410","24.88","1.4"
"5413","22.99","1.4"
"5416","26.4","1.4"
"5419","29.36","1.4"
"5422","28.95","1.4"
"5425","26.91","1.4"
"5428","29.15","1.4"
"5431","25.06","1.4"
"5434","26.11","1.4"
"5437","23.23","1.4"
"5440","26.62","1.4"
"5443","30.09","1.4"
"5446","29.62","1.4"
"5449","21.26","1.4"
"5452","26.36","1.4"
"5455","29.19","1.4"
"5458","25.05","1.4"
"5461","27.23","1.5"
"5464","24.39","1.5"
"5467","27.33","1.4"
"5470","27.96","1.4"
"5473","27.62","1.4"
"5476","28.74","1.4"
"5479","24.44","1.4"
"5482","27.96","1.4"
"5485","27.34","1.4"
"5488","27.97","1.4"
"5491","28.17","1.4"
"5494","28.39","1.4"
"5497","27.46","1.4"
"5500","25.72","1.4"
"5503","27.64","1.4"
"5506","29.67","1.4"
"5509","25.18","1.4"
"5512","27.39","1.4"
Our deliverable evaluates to 26.6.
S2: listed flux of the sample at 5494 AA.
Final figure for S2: 28.39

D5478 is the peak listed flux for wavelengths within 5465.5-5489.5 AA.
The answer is 28.74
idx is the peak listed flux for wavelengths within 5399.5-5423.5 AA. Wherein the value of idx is 29.36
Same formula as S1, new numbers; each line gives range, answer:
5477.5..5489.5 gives 26.9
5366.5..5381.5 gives 24.7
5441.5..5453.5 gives 26.8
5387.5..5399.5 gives 27.3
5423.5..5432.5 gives 27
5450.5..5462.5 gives 27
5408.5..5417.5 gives 24.8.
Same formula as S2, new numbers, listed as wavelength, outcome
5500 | 25.72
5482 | 27.96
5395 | 27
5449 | 21.26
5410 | 24.88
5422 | 28.95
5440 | 26.62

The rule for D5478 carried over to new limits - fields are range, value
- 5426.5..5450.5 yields 30.09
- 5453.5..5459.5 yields 29.19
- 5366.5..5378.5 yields 26.31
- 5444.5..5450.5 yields 29.62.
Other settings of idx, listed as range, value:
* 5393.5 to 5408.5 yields 27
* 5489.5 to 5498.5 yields 28.39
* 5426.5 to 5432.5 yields 29.15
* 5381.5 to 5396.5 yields 29.68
